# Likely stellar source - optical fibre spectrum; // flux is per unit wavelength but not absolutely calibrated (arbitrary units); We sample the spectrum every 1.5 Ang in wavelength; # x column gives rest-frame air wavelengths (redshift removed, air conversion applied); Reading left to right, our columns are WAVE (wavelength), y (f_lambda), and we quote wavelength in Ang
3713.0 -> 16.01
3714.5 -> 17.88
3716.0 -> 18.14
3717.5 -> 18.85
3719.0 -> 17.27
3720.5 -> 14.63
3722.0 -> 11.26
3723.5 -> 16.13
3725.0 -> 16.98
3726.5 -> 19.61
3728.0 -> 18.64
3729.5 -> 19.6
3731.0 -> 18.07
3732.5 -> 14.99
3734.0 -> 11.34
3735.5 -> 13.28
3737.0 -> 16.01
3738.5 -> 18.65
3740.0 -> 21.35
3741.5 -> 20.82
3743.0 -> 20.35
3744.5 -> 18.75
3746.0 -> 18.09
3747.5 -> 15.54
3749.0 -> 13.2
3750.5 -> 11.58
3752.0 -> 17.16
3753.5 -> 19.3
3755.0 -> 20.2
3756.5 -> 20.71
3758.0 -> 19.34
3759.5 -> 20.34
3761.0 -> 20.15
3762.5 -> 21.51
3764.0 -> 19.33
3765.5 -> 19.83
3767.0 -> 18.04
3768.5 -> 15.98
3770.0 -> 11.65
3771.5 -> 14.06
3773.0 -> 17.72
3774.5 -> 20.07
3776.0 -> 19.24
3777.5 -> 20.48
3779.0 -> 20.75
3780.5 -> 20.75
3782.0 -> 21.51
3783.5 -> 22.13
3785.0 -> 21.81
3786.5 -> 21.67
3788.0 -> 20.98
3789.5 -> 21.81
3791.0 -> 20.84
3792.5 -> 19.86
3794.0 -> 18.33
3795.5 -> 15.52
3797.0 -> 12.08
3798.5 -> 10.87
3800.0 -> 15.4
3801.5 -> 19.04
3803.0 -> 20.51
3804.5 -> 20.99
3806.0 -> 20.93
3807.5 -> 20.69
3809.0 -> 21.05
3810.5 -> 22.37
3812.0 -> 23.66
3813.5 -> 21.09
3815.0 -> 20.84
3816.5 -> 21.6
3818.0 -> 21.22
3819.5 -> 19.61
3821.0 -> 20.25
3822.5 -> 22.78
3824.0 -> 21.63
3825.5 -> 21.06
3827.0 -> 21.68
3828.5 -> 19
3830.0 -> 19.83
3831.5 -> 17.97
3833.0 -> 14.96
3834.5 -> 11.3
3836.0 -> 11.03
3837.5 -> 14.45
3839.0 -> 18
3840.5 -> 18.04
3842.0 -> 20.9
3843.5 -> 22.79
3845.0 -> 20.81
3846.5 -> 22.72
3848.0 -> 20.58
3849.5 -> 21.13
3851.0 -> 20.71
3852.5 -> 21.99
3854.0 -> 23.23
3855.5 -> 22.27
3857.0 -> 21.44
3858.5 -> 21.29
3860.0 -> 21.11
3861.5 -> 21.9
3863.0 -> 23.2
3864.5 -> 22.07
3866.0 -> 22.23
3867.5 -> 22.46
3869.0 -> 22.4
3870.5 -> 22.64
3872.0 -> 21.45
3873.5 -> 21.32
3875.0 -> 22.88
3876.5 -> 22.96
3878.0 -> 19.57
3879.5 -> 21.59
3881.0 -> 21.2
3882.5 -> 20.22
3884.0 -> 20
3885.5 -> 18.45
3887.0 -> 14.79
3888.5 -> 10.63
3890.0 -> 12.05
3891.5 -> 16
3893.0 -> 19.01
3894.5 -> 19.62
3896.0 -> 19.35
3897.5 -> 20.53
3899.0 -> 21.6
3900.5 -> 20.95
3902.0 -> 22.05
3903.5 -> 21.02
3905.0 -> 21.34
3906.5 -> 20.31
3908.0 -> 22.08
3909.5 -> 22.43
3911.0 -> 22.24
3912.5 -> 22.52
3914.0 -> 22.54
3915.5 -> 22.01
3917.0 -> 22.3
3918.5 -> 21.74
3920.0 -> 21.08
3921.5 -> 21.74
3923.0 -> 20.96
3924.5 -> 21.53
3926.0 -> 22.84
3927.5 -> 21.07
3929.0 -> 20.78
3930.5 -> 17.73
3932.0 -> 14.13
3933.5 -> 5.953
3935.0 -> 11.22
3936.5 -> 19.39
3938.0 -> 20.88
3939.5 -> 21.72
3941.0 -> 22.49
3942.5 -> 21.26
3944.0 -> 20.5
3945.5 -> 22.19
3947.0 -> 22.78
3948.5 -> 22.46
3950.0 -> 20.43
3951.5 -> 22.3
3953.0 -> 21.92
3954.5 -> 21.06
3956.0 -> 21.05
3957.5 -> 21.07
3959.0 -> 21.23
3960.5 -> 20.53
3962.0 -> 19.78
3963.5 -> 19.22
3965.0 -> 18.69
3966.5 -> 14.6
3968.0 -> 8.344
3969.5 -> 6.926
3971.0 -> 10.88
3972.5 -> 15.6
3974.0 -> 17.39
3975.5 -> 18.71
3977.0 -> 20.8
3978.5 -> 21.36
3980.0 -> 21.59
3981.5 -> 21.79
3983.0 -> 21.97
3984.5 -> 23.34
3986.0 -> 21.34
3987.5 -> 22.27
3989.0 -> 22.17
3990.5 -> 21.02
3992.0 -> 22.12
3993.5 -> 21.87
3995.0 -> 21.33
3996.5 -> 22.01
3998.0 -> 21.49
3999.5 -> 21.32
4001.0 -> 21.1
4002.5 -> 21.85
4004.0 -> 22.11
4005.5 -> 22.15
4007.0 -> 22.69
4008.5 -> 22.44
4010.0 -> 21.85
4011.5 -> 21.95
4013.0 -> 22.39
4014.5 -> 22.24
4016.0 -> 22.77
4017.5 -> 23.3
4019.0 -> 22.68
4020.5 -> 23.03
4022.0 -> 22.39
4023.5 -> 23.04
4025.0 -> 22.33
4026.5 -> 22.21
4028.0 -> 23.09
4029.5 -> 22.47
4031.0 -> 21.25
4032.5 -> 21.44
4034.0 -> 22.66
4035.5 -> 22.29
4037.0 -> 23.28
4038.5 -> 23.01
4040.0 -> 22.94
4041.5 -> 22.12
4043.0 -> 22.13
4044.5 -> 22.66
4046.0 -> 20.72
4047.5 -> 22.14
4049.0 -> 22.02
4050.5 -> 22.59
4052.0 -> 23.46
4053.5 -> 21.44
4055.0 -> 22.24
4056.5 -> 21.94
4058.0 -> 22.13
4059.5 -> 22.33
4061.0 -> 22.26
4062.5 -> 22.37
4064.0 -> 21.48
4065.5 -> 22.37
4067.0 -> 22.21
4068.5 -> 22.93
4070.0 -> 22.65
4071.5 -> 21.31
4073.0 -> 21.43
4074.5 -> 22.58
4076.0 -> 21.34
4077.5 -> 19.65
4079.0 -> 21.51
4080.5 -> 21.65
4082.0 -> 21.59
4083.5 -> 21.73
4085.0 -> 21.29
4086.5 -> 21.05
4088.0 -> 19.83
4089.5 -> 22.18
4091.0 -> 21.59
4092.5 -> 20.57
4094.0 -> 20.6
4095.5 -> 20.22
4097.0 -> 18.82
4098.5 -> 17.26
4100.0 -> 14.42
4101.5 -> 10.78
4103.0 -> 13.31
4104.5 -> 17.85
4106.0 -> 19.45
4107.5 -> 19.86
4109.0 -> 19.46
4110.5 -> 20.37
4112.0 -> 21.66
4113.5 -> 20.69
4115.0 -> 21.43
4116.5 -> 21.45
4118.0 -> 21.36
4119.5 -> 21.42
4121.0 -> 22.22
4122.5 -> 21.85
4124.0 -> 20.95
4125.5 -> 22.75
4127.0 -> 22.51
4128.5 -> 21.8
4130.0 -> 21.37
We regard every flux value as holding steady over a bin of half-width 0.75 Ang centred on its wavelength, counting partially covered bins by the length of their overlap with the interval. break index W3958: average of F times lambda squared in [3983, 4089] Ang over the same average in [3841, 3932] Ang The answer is 1.14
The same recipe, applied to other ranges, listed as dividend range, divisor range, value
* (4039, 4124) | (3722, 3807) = 1.35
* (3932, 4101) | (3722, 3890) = 1.21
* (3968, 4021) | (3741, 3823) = 1.20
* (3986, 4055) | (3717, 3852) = 1.34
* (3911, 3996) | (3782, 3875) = 1.05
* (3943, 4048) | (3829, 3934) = 1.11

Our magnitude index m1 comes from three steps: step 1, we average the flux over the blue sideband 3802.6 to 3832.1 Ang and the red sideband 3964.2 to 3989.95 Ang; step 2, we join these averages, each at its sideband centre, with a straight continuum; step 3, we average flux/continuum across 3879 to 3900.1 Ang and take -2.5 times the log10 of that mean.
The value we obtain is 0.08 mag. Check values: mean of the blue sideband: 21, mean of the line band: 18.2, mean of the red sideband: 18.1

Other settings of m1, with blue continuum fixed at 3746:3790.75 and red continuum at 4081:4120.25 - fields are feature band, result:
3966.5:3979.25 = 0.28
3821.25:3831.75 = -0.09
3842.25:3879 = -0.15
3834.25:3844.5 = 0.12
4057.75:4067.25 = -0.14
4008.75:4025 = -0.16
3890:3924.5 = -0.09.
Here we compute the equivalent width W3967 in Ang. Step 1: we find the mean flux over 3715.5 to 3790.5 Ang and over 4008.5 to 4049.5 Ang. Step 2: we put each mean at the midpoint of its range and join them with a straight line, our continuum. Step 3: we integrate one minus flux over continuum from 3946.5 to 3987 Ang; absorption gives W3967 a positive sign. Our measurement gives 4.3 Ang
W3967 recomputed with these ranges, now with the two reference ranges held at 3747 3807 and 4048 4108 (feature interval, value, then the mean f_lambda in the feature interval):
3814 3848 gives -0.6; 19.2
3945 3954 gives -1.0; 22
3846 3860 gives -1.9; 21.7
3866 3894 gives -0.3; 19.5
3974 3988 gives -0.9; 21.2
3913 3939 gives 0.3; 19.3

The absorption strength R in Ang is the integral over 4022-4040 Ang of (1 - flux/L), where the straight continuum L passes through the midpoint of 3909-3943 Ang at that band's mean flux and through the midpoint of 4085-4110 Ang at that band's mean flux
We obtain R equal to -3.1 Ang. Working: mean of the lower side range 20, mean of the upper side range 18.7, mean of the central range 22.5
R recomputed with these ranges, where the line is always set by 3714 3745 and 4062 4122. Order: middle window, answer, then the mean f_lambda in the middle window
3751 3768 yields -1.9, 19.5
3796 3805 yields 0.8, 16.3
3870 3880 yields -1.8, 21.8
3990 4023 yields -4.1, 22.1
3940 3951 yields -1.5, 21.7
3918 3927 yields -1.3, 21.6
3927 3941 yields 1.3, 17.2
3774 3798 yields -2.8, 19.8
